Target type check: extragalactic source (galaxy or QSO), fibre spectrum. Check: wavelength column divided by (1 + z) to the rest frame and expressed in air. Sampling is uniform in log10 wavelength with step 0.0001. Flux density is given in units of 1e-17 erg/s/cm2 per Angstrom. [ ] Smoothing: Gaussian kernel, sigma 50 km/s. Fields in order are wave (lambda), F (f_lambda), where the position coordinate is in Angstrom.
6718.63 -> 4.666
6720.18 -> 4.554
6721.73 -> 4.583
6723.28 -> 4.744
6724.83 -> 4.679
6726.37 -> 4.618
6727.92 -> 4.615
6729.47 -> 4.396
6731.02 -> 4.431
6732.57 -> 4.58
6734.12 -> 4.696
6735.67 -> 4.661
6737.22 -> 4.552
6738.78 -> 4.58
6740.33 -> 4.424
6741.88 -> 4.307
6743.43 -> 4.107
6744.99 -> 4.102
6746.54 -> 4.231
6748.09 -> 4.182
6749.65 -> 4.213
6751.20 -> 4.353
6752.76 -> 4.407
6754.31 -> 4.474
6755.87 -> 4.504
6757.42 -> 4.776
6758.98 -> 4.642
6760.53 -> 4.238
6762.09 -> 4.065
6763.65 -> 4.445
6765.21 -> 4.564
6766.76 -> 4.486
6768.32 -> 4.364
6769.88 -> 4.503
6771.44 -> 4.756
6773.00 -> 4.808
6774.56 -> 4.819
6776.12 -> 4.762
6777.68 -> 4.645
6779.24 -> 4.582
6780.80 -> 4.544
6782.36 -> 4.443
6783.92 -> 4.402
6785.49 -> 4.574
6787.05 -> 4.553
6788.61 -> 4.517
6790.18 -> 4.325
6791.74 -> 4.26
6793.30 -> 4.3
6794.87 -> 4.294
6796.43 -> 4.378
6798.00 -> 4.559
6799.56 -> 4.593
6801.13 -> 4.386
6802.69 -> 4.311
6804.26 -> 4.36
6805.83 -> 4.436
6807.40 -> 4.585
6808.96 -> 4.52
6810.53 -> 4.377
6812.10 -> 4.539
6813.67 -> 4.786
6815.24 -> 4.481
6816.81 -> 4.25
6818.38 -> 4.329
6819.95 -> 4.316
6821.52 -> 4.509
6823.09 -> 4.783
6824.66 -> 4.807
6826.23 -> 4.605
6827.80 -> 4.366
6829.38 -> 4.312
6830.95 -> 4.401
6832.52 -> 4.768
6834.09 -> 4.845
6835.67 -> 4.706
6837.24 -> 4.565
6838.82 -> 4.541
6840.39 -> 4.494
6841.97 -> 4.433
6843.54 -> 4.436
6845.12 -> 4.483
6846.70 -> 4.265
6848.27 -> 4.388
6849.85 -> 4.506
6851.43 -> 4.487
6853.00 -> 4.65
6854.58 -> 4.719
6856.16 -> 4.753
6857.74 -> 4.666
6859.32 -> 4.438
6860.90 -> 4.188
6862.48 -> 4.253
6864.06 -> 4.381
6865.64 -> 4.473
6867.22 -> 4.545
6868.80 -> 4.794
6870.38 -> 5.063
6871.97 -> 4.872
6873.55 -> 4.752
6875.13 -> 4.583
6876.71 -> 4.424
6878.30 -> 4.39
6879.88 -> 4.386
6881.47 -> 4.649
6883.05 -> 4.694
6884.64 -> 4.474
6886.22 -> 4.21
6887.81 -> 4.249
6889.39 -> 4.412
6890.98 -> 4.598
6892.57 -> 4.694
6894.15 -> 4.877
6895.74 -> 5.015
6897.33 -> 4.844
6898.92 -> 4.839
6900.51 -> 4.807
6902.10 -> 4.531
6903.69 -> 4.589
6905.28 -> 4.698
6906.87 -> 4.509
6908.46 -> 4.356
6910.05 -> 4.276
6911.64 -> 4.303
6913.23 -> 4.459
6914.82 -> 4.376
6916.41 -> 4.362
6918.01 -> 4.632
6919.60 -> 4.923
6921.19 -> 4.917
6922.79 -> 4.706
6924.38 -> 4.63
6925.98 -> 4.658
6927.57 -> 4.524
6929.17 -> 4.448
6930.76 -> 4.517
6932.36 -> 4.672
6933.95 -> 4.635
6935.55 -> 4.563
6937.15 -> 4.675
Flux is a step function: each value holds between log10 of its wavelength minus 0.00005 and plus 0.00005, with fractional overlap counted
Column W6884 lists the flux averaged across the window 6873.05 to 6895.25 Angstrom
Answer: 4.53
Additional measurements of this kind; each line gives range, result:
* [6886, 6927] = 4.6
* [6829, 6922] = 4.56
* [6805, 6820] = 4.47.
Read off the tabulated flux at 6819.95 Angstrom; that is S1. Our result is 4.316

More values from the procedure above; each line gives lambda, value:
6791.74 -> 4.26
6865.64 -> 4.473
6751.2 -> 4.353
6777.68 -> 4.645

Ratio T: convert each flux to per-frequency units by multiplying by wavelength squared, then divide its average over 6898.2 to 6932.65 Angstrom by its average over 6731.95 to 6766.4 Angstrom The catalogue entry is 1.1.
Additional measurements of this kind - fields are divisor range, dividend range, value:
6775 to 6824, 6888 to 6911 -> 1.07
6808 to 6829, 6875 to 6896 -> 1.03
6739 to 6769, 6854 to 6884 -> 1.08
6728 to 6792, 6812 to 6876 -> 1.04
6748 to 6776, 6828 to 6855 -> 1.03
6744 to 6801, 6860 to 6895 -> 1.05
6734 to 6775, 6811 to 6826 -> 1.04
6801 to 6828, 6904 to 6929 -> 1.04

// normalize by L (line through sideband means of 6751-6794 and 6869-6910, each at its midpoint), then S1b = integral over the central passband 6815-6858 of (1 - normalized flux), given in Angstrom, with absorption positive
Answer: 0.3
